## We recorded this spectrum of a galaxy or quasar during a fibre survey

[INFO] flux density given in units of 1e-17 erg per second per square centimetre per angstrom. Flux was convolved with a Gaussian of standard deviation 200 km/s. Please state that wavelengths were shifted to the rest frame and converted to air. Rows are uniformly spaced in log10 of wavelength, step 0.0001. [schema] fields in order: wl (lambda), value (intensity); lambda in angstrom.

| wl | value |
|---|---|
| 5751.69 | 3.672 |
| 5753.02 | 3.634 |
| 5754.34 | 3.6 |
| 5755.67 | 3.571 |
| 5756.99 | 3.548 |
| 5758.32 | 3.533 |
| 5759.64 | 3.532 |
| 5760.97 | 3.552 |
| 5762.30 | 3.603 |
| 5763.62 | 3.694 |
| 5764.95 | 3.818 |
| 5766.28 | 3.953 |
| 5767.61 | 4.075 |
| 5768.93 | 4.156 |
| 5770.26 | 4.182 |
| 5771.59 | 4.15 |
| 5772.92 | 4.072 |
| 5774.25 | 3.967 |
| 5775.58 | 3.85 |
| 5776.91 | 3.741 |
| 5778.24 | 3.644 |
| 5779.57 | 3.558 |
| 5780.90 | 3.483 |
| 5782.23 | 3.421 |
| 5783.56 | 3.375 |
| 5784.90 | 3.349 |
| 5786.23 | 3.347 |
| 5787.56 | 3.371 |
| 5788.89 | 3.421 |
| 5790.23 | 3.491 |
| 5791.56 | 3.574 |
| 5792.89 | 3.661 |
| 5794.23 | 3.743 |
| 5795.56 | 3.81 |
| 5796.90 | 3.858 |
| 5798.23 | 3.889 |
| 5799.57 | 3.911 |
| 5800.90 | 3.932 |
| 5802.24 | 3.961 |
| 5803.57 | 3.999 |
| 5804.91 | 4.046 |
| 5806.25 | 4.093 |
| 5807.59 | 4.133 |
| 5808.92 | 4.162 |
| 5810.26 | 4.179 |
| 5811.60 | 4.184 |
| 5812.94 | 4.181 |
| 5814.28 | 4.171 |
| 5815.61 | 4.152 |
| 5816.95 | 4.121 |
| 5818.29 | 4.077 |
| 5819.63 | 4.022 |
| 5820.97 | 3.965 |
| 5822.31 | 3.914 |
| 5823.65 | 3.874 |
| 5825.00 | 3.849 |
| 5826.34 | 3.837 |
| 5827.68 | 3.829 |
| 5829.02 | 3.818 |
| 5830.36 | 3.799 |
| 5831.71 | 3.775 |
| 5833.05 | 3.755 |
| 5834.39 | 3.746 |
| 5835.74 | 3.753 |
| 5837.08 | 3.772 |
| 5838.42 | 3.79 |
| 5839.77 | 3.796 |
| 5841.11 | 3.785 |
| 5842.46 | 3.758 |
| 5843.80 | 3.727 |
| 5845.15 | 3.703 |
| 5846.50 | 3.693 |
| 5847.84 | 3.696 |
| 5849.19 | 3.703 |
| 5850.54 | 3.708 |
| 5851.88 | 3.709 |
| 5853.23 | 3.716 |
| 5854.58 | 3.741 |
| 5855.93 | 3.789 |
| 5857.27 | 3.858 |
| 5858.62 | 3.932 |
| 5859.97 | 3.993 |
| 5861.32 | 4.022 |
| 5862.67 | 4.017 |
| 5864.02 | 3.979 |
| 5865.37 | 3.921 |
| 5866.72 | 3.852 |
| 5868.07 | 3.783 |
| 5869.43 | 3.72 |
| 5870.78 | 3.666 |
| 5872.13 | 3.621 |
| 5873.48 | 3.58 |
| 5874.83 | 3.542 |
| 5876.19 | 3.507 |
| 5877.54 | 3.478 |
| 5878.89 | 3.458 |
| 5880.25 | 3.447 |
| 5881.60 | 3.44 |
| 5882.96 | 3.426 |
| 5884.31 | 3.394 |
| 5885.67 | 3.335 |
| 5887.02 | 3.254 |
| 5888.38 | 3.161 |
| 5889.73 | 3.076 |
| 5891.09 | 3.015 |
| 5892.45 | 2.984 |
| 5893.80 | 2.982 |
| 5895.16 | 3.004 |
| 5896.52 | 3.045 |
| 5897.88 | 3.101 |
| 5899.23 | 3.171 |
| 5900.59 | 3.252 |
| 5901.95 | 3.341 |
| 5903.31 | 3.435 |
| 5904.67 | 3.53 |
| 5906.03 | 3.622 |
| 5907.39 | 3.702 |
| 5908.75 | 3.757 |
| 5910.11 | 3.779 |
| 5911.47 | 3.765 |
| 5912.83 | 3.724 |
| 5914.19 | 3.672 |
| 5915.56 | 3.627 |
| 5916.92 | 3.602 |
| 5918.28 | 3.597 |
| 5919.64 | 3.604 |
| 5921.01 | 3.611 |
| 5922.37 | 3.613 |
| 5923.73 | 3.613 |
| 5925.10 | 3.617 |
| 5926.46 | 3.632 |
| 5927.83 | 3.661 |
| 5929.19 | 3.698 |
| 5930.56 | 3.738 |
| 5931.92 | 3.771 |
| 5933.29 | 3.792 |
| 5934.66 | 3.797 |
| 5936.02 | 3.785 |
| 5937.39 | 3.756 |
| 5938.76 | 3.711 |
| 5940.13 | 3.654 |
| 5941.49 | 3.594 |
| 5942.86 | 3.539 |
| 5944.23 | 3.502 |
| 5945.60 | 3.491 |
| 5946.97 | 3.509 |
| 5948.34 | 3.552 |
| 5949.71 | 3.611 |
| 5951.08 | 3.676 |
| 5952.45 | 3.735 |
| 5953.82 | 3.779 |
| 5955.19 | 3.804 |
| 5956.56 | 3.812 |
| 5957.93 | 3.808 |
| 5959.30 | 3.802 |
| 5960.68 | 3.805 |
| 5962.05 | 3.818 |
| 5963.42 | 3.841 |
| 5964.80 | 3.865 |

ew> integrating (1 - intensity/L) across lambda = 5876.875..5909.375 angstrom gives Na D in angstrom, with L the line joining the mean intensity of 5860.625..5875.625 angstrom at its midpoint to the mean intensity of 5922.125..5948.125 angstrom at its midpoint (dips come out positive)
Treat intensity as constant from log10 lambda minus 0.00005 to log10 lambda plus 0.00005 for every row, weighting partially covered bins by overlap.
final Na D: 3.7 angstrom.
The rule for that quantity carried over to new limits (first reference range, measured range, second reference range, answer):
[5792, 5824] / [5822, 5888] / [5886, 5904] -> -3.4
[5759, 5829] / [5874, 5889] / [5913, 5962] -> 1.3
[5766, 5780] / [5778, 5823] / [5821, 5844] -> 0.6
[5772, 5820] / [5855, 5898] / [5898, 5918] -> 1.4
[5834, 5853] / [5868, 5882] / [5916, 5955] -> 0.6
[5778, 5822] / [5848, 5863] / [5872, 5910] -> -1.2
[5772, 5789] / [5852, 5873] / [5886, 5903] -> -3.7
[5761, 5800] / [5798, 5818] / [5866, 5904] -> -2.5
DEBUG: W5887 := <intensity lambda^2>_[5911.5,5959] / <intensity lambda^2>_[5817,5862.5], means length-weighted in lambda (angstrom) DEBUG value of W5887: 1.0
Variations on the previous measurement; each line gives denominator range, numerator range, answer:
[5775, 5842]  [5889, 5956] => 0.96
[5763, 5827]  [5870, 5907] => 0.89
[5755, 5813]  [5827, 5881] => 1.01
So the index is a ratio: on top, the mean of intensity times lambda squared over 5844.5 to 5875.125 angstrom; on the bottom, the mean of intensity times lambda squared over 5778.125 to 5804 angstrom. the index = 1.1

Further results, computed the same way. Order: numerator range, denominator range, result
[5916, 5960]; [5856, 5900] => 1.07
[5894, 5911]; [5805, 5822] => 0.85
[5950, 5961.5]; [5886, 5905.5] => 1.21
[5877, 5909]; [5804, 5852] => 0.87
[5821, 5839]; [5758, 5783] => 1.03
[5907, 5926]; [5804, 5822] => 0.92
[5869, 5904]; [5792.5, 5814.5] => 0.86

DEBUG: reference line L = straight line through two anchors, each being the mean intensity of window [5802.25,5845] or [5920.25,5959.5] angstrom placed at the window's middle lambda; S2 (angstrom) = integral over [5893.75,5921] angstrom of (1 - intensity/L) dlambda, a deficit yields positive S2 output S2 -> 1.9 angstrom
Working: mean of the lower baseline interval 3.93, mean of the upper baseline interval 3.68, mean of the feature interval 3.48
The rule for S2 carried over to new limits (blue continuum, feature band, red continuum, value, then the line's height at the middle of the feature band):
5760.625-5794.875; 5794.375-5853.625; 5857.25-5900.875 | -4.8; 3.6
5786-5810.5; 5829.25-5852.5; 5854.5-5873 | 0.6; 3.84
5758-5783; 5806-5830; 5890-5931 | -2.2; 3.68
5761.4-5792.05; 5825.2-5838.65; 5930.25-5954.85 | -0.3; 3.69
